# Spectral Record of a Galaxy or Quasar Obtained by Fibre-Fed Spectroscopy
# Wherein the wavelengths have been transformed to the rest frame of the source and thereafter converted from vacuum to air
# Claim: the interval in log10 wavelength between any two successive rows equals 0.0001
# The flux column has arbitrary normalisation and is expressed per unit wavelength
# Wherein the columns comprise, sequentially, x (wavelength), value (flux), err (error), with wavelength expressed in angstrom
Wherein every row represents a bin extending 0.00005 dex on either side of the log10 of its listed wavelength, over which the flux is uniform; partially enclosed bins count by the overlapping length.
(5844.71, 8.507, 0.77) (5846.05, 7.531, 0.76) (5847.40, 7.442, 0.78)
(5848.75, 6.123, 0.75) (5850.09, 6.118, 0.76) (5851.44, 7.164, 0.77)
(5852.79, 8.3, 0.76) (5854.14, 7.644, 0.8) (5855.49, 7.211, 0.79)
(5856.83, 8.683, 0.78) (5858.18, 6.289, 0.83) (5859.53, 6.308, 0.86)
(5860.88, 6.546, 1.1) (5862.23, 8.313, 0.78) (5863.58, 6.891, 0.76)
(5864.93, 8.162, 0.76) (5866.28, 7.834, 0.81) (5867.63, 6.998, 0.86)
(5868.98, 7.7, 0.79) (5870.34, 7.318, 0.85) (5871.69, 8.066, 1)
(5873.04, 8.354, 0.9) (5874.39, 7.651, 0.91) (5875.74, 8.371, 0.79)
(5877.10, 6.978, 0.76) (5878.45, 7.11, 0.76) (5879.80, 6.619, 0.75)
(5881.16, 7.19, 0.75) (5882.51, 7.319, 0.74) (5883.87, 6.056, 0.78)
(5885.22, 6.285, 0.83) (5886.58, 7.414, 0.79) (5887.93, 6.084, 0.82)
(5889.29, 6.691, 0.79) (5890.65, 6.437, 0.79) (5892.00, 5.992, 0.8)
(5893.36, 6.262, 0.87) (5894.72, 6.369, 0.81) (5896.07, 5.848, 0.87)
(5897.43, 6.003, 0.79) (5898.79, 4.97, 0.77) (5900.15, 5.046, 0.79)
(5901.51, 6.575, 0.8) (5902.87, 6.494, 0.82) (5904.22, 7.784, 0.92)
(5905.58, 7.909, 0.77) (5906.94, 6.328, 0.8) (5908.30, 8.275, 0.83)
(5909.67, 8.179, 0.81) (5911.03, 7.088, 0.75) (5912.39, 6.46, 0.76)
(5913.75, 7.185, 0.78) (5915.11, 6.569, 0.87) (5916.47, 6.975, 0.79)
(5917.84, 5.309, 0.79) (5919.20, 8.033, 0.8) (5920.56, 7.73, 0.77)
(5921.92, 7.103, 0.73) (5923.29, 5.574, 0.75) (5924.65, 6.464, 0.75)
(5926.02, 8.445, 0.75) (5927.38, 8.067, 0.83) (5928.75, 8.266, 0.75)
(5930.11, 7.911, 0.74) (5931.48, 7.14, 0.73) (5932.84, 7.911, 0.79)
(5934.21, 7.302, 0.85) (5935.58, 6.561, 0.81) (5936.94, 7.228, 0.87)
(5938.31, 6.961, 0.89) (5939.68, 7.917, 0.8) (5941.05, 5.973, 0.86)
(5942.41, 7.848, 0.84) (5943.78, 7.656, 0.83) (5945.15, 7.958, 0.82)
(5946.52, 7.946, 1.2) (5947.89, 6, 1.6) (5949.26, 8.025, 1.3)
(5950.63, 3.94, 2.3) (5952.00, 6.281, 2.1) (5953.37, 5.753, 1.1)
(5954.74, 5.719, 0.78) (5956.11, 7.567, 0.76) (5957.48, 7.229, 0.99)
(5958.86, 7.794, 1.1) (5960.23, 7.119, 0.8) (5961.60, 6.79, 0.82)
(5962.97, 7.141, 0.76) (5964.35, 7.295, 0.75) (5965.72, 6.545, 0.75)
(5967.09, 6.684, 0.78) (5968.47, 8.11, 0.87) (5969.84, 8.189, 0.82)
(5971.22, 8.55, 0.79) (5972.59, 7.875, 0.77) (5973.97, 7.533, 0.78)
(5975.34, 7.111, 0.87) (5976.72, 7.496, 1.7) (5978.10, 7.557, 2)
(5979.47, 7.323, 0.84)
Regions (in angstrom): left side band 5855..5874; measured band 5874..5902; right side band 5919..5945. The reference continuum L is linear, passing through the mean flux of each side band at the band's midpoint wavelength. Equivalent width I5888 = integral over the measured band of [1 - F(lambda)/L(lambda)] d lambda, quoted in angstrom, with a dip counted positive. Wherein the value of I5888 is 3.5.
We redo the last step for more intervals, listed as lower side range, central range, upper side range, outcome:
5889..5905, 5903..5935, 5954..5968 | -4.0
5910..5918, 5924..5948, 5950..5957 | -4.5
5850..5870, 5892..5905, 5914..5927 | 1.7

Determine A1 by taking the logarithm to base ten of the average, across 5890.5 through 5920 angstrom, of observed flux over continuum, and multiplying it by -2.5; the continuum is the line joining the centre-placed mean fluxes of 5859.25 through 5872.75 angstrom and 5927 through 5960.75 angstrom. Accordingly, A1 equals 0.10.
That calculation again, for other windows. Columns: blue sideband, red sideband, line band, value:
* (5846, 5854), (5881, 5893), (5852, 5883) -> -0.09 mag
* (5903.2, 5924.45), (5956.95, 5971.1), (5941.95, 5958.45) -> 0.07 mag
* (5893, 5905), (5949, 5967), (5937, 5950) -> -0.12 mag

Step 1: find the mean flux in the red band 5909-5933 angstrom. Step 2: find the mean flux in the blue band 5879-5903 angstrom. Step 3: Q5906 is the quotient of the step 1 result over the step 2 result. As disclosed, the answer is 1.15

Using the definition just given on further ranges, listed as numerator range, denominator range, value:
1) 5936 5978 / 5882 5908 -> 1.11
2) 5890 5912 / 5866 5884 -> 0.89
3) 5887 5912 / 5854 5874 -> 0.88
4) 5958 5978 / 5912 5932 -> 1.04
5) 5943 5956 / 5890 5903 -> 1.11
